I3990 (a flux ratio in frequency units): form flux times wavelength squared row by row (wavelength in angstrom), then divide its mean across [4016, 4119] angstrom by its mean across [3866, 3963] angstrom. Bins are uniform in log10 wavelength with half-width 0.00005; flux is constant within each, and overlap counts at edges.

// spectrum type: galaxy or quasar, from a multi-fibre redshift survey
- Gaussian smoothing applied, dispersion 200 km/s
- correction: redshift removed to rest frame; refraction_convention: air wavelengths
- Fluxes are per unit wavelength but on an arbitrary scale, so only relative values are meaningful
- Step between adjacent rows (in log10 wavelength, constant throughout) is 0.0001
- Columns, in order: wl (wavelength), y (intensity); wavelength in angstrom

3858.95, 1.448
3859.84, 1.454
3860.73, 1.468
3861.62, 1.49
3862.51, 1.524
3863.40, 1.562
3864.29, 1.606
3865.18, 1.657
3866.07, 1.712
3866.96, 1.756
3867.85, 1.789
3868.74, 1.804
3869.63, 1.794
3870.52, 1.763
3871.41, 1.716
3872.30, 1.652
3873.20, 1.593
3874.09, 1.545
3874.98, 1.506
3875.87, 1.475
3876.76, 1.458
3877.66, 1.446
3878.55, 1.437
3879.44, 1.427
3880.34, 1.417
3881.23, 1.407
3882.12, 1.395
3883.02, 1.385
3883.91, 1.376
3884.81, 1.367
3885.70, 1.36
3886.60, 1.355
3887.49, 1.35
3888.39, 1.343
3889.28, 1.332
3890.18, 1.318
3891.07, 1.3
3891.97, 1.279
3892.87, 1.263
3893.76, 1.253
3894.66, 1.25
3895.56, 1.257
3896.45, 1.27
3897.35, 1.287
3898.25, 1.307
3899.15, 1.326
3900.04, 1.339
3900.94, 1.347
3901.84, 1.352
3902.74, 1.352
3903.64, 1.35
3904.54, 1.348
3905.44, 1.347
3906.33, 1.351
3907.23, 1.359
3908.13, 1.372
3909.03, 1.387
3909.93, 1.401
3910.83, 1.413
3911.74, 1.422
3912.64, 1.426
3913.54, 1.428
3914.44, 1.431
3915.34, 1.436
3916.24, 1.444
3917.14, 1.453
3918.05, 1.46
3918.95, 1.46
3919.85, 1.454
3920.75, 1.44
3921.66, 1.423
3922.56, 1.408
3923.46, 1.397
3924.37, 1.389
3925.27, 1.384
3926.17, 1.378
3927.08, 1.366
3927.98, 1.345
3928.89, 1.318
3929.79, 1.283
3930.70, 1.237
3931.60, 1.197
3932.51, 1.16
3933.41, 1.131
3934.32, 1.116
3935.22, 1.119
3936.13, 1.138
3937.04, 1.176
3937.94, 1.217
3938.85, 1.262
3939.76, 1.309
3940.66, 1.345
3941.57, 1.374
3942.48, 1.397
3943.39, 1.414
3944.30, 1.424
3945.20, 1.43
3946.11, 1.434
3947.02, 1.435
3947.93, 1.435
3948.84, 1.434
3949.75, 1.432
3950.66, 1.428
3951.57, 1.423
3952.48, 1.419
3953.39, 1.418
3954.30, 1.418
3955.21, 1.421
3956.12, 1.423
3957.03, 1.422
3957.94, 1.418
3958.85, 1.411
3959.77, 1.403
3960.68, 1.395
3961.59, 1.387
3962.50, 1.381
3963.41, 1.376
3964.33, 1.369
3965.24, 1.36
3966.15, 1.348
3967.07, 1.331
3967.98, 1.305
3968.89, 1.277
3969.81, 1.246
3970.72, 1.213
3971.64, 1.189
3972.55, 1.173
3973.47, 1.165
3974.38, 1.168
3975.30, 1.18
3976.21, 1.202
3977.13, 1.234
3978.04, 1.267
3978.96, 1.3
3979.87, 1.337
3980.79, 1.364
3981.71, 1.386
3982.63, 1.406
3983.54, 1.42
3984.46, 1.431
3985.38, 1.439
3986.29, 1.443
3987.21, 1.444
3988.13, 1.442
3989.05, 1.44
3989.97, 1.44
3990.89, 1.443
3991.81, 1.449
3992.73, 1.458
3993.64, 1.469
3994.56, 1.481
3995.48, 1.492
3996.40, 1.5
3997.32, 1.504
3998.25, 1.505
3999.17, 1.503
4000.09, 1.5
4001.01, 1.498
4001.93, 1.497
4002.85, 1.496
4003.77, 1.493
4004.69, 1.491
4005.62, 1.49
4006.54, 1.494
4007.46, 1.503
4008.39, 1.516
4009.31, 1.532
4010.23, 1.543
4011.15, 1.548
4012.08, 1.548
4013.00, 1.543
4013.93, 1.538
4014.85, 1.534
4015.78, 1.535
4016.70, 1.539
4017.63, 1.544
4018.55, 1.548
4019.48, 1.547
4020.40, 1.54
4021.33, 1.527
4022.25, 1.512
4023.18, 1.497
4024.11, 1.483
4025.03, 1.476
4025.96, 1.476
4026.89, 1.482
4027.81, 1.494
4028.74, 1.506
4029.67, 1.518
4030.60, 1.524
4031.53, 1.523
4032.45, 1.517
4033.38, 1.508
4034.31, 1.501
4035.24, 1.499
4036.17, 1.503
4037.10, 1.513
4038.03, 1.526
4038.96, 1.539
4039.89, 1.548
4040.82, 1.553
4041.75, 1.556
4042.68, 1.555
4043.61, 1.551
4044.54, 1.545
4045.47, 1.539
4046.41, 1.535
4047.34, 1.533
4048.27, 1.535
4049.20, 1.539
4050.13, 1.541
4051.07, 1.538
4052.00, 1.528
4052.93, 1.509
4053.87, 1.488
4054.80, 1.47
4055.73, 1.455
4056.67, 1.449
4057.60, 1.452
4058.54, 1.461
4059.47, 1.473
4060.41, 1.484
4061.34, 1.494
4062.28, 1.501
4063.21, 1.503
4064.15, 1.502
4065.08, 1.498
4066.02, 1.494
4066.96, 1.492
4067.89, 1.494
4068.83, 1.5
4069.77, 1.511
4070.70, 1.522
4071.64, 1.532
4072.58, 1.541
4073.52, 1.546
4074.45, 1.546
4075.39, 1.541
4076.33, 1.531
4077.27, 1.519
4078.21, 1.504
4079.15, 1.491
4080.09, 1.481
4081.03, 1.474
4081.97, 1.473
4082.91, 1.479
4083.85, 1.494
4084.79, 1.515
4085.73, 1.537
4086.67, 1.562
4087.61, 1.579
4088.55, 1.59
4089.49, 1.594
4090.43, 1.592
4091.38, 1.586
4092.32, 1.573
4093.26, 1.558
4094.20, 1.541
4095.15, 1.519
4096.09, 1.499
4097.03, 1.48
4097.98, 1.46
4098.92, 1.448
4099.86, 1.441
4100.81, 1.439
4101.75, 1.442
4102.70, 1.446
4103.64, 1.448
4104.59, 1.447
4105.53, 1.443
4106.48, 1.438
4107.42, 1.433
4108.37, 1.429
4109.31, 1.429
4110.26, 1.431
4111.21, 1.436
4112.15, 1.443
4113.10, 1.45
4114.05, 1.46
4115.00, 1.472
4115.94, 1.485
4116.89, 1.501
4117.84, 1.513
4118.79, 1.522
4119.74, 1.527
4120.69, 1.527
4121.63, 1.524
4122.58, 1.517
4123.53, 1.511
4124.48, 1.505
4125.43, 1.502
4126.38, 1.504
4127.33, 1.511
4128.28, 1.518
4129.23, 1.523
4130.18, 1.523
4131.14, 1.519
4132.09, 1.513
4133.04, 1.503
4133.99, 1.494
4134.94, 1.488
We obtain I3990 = 1.17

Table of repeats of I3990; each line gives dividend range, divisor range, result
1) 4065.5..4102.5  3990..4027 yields 1.04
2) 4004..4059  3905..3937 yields 1.19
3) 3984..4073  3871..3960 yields 1.16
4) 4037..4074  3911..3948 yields 1.20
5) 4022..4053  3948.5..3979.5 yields 1.18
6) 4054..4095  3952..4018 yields 1.12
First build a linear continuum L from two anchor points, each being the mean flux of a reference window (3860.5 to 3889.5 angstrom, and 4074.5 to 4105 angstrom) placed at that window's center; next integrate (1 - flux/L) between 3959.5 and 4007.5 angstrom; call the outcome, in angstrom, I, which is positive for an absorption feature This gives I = 4.1 angstrom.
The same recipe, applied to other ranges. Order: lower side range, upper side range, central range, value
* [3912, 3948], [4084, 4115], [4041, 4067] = -1.03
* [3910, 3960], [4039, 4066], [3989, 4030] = -1.28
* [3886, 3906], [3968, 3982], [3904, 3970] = -4.33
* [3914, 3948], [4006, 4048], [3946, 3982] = 1.57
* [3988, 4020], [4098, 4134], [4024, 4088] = -0.82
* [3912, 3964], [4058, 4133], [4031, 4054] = -1.18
